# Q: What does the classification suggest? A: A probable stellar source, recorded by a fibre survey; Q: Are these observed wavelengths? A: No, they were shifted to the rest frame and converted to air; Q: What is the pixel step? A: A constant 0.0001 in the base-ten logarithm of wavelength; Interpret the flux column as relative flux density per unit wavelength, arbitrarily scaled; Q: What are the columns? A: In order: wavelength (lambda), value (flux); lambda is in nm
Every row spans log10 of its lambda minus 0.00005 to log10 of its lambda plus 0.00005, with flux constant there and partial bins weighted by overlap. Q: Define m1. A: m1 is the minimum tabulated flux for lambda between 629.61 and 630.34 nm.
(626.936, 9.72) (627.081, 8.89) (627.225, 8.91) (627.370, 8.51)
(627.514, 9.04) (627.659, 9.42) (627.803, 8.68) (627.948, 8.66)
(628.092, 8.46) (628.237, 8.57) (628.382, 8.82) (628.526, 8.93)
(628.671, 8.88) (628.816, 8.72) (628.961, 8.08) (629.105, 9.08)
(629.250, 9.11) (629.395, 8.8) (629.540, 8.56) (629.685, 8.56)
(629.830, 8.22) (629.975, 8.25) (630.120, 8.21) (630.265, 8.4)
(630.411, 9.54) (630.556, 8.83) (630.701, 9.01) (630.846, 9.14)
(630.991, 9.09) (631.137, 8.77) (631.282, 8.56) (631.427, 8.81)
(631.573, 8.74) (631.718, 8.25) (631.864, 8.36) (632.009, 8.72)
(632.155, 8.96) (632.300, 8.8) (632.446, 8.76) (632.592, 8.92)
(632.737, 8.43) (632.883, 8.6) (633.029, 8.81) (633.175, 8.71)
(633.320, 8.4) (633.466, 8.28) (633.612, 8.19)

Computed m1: 8.21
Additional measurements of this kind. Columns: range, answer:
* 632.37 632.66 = 8.76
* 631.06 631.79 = 8.25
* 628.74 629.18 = 8.08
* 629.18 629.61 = 8.56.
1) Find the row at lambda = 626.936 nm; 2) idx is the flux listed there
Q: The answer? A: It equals 9.72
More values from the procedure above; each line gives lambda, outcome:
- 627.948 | 8.66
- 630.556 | 8.83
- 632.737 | 8.43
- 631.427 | 8.81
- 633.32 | 8.4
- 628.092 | 8.46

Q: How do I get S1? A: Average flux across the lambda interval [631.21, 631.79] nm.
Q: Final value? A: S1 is 8.59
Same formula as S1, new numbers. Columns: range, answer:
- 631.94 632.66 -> 8.82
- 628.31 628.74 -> 8.89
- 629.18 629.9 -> 8.65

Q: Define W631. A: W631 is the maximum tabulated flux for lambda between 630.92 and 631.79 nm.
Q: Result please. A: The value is 9.09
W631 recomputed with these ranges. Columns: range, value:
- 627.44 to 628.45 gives 9.42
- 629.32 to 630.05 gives 8.8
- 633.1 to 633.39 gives 8.71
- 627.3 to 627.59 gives 9.04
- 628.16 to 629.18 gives 9.08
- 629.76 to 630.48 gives 9.54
